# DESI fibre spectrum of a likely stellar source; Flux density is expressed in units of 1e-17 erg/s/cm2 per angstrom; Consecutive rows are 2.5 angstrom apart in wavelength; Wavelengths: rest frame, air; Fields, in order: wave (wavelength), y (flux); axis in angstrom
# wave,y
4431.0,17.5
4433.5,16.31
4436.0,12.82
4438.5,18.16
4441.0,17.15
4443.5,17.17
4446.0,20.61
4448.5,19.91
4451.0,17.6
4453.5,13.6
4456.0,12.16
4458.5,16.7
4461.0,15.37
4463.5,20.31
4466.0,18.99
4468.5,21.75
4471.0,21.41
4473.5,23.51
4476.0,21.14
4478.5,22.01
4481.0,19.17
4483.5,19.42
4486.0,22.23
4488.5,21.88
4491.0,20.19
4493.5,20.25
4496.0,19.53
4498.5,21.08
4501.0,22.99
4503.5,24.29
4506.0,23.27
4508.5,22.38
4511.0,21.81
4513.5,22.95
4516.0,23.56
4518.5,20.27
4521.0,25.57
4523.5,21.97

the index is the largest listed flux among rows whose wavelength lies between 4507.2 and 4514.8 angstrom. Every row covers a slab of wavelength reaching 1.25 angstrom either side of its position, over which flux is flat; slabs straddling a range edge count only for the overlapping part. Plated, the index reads 22.95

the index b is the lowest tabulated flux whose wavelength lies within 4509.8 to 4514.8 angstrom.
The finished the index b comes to 21.81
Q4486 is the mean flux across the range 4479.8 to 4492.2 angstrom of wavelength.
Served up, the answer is 20.6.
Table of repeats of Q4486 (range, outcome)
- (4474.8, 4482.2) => 20.8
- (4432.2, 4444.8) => 16.3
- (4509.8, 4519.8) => 22.2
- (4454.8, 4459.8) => 14.5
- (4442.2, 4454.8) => 17.8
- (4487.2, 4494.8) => 20.8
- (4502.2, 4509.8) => 23.3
